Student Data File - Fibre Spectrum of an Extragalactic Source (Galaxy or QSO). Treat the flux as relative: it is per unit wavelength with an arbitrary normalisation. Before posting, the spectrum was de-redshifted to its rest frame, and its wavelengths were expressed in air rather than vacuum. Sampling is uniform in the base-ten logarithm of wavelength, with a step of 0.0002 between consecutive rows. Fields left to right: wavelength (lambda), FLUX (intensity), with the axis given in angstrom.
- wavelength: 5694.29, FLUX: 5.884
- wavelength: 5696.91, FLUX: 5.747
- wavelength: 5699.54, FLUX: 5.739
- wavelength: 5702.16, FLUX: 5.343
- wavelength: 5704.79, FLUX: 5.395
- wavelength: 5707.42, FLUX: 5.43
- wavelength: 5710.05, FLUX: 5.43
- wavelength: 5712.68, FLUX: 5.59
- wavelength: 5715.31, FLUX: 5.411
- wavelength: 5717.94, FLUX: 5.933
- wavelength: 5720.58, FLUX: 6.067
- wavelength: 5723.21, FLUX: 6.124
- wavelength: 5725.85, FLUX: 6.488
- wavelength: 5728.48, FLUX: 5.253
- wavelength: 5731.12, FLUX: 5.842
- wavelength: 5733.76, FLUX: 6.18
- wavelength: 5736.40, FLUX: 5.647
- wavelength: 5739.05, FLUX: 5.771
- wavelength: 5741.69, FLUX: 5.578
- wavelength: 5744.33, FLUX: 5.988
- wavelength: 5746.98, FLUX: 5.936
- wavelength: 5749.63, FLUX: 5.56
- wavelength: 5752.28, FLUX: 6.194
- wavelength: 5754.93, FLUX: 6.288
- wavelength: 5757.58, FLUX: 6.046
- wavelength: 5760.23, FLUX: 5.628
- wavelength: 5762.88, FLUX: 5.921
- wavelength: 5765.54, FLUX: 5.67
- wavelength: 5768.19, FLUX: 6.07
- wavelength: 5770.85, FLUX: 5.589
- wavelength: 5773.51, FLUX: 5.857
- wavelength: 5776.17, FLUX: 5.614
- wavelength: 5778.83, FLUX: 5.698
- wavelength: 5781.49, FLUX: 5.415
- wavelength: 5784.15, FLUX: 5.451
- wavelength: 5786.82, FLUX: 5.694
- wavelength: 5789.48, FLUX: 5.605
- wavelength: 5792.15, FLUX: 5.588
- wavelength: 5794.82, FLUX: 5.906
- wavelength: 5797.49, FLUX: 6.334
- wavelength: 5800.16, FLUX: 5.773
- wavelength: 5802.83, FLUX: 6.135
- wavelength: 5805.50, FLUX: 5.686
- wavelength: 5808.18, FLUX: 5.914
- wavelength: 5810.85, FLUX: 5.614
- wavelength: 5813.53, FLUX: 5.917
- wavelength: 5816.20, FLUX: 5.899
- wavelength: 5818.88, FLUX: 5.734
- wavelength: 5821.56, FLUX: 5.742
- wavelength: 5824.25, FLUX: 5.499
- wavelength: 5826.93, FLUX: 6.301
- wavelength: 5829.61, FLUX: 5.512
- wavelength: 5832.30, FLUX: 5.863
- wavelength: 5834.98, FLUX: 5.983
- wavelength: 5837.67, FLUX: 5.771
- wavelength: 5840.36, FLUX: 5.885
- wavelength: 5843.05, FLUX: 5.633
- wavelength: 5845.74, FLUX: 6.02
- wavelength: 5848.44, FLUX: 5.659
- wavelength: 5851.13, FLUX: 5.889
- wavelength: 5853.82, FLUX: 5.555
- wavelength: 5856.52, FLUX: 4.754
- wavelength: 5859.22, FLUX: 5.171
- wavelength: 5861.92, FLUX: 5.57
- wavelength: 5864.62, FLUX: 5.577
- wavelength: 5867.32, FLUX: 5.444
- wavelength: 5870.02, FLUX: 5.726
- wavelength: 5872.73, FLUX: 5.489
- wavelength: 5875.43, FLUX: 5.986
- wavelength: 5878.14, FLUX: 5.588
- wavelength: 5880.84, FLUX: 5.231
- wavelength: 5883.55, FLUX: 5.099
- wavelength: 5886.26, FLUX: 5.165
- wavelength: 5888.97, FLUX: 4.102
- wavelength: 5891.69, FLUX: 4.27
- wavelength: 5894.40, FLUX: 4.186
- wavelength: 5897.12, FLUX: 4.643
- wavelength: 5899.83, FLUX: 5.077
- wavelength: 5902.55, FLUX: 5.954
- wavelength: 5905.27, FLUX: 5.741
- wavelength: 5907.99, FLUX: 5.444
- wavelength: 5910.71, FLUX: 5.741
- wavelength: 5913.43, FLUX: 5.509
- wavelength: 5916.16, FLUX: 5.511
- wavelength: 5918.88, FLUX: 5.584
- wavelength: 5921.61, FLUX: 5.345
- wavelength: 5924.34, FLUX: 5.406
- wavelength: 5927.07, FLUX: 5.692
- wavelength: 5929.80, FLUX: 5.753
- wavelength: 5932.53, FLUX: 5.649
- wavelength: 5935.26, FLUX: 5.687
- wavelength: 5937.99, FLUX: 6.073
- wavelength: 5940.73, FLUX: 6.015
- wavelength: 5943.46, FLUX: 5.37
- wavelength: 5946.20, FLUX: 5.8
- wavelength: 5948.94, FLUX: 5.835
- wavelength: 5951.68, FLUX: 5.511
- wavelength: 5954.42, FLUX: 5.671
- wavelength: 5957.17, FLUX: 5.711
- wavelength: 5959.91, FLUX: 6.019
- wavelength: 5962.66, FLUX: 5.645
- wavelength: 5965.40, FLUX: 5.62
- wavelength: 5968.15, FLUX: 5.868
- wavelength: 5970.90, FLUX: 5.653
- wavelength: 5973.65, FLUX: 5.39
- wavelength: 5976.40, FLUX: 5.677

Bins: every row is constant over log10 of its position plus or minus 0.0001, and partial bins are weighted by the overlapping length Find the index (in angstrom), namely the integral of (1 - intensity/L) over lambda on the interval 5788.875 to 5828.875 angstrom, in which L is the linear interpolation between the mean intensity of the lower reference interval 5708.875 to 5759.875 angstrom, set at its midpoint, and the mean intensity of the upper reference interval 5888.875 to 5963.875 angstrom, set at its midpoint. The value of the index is -0.91 angstrom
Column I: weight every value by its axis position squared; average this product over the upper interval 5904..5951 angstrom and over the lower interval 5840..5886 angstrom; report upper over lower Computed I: 1.05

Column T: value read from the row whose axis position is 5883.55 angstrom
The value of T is 5.099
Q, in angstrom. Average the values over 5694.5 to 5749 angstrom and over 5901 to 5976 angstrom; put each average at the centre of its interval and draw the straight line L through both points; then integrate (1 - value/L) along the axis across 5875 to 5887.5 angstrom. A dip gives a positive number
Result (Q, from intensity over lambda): 0.70 angstrom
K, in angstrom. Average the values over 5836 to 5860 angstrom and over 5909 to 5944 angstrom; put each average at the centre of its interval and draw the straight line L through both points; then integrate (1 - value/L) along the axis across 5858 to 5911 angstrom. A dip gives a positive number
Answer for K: 3.5 angstrom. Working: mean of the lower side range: 5.61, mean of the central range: 5.25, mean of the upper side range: 5.65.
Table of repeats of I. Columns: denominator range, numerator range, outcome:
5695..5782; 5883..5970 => 1.01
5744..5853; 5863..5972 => 0.98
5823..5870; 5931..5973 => 1.05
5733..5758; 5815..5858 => 1.00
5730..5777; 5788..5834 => 1.01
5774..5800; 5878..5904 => 0.89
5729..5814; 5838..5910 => 0.95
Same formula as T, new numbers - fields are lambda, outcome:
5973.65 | 5.39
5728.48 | 5.253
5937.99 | 6.073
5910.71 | 5.741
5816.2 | 5.899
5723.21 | 6.124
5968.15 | 5.868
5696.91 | 5.747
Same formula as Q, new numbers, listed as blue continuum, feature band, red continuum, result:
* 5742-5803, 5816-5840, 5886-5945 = -0.7 angstrom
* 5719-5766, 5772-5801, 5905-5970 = 0.6 angstrom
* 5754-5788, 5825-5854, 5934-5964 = -0.4 angstrom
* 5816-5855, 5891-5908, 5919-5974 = 2.0 angstrom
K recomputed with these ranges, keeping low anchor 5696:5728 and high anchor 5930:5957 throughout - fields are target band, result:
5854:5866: 0.9 angstrom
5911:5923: 0.5 angstrom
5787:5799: -0.3 angstrom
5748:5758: -0.5 angstrom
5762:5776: -0.2 angstrom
